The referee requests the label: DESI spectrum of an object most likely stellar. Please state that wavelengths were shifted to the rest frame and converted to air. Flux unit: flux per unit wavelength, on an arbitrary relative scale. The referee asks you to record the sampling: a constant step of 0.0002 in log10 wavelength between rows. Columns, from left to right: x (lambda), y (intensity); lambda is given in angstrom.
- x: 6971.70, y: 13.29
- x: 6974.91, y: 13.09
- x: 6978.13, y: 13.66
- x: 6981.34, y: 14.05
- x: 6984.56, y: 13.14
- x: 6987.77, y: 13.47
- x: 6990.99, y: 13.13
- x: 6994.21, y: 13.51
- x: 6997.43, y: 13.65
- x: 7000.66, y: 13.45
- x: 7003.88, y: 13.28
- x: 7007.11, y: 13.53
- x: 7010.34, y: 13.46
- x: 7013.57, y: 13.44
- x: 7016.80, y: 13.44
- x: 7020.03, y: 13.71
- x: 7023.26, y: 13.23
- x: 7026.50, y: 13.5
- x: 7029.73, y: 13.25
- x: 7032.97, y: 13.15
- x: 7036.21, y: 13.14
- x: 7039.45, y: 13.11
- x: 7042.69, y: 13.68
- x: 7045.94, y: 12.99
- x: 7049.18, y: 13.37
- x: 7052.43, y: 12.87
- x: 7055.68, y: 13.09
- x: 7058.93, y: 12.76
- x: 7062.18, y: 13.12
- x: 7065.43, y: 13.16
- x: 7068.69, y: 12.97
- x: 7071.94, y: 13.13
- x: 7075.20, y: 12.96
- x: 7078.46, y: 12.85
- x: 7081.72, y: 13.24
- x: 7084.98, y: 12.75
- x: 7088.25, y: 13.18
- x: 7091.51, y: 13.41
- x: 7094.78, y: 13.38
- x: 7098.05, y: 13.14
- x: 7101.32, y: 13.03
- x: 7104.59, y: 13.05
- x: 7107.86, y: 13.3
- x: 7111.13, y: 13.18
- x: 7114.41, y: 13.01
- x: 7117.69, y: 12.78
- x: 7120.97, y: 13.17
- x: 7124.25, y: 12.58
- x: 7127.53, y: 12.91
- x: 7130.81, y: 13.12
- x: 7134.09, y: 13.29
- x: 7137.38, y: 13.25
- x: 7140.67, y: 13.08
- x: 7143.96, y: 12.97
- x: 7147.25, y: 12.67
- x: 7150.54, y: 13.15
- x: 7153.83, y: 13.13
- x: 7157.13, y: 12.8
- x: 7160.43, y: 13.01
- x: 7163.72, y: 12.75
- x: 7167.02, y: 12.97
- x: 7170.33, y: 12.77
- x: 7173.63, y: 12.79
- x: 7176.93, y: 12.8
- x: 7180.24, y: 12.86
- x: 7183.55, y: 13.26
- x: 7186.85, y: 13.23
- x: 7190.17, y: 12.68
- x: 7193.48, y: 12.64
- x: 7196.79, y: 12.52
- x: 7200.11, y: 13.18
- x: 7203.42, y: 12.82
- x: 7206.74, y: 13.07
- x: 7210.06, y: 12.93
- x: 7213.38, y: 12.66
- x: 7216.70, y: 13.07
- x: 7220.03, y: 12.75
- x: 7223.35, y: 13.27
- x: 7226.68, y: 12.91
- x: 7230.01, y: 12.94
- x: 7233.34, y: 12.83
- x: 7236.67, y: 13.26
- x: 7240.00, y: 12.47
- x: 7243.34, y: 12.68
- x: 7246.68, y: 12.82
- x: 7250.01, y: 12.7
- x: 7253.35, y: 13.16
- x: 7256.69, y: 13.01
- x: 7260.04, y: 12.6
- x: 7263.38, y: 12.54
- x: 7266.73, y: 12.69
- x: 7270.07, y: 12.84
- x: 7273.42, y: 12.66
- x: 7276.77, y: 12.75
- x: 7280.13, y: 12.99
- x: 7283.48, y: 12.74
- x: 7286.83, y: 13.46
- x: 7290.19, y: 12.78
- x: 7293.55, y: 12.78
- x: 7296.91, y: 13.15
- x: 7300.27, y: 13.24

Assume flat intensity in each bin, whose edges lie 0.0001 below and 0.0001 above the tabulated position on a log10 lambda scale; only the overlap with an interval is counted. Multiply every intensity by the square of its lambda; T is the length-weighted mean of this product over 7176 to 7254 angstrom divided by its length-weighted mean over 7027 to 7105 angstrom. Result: 1.02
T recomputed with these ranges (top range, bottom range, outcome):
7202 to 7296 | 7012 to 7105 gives 1.03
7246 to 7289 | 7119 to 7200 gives 1.02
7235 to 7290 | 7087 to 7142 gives 1.02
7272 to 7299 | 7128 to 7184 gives 1.03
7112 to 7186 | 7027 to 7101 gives 1.01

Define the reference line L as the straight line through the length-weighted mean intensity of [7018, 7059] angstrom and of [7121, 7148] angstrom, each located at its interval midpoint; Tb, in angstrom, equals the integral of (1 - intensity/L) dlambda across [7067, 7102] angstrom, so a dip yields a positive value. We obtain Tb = 0.1 angstrom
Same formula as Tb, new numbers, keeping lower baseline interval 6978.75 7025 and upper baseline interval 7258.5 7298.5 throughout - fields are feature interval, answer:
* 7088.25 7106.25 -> 0.07 angstrom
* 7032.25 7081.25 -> 0.92 angstrom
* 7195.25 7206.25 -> 0.12 angstrom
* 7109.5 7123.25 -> 0.20 angstrom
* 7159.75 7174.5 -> 0.27 angstrom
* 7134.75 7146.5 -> 0.06 angstrom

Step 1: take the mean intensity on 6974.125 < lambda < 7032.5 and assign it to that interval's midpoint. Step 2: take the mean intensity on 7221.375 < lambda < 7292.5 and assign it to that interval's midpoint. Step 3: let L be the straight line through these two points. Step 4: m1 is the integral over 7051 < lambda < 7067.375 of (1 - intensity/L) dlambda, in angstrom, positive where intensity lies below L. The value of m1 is 0.4 angstrom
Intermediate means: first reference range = 13.4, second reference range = 12.9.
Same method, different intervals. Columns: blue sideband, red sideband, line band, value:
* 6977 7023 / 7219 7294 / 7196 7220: 0.1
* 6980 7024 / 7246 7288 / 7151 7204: 0.6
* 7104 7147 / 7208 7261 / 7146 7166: 0.1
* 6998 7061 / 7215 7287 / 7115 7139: 0.2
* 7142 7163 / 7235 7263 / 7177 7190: -0.1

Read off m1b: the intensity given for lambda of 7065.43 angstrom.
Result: 13.16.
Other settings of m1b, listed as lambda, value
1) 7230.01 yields 12.94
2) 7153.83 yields 13.13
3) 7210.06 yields 12.93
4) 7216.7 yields 13.07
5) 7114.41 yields 13.01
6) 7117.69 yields 12.78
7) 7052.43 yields 12.87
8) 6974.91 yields 13.09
